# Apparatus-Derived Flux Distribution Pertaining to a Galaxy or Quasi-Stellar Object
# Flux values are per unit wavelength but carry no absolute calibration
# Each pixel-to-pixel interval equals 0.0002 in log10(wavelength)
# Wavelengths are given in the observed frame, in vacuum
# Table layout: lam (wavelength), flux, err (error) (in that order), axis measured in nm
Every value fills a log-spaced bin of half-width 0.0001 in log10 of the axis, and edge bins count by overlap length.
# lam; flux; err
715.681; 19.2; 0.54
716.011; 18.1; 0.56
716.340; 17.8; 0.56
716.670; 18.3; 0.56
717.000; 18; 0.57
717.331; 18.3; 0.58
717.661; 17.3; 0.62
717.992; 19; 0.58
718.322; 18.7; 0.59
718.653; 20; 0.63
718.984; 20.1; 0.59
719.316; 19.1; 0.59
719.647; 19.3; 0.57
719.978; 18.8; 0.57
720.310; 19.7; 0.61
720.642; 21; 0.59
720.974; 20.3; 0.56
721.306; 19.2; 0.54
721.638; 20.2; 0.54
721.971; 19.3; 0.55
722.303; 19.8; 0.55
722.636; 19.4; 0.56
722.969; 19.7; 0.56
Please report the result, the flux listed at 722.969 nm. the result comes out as 19.7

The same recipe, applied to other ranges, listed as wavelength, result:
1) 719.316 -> 19.1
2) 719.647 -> 19.3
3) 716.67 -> 18.3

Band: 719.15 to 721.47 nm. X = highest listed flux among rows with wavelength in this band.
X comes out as 21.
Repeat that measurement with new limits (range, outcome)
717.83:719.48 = 20.1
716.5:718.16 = 19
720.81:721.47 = 20.3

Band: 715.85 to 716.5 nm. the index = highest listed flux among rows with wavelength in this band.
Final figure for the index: 18.1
